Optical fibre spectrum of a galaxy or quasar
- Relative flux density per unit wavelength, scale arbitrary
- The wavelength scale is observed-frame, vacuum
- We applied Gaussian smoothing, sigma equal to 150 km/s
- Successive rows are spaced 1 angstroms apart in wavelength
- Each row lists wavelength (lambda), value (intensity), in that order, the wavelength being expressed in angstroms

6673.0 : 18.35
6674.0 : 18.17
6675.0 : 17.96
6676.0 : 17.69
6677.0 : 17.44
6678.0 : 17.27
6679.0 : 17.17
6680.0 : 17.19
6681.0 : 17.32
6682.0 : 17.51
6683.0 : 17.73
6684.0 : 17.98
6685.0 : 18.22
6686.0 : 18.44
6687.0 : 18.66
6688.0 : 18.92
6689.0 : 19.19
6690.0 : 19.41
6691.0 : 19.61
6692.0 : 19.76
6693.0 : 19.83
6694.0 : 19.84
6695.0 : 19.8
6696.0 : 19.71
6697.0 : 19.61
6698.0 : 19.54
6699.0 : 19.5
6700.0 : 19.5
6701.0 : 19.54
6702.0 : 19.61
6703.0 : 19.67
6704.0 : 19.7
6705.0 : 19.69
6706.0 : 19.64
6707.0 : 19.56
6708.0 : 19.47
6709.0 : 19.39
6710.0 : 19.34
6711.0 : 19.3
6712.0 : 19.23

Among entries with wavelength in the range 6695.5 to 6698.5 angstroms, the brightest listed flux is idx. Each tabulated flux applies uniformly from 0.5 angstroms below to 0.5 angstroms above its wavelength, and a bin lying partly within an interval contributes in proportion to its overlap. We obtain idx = 19.71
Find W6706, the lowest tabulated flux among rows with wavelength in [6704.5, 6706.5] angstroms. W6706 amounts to 19.64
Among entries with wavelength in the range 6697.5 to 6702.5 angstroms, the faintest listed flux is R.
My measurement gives 19.5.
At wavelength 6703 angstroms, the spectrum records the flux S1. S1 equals 19.67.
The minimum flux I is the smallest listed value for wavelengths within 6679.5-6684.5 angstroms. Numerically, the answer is 17.19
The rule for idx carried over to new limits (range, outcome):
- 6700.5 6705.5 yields 19.7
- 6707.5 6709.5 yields 19.47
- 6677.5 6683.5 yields 17.73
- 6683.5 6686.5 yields 18.44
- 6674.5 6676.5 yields 17.96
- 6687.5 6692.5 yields 19.76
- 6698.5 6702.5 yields 19.61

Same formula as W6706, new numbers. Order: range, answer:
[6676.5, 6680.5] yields 17.17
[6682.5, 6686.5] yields 17.73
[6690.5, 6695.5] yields 19.61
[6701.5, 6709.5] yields 19.39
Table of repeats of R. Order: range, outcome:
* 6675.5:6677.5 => 17.44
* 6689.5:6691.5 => 19.41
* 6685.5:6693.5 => 18.44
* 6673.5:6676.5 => 17.69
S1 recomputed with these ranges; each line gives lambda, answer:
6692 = 19.76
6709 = 19.39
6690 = 19.41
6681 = 17.32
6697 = 19.61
